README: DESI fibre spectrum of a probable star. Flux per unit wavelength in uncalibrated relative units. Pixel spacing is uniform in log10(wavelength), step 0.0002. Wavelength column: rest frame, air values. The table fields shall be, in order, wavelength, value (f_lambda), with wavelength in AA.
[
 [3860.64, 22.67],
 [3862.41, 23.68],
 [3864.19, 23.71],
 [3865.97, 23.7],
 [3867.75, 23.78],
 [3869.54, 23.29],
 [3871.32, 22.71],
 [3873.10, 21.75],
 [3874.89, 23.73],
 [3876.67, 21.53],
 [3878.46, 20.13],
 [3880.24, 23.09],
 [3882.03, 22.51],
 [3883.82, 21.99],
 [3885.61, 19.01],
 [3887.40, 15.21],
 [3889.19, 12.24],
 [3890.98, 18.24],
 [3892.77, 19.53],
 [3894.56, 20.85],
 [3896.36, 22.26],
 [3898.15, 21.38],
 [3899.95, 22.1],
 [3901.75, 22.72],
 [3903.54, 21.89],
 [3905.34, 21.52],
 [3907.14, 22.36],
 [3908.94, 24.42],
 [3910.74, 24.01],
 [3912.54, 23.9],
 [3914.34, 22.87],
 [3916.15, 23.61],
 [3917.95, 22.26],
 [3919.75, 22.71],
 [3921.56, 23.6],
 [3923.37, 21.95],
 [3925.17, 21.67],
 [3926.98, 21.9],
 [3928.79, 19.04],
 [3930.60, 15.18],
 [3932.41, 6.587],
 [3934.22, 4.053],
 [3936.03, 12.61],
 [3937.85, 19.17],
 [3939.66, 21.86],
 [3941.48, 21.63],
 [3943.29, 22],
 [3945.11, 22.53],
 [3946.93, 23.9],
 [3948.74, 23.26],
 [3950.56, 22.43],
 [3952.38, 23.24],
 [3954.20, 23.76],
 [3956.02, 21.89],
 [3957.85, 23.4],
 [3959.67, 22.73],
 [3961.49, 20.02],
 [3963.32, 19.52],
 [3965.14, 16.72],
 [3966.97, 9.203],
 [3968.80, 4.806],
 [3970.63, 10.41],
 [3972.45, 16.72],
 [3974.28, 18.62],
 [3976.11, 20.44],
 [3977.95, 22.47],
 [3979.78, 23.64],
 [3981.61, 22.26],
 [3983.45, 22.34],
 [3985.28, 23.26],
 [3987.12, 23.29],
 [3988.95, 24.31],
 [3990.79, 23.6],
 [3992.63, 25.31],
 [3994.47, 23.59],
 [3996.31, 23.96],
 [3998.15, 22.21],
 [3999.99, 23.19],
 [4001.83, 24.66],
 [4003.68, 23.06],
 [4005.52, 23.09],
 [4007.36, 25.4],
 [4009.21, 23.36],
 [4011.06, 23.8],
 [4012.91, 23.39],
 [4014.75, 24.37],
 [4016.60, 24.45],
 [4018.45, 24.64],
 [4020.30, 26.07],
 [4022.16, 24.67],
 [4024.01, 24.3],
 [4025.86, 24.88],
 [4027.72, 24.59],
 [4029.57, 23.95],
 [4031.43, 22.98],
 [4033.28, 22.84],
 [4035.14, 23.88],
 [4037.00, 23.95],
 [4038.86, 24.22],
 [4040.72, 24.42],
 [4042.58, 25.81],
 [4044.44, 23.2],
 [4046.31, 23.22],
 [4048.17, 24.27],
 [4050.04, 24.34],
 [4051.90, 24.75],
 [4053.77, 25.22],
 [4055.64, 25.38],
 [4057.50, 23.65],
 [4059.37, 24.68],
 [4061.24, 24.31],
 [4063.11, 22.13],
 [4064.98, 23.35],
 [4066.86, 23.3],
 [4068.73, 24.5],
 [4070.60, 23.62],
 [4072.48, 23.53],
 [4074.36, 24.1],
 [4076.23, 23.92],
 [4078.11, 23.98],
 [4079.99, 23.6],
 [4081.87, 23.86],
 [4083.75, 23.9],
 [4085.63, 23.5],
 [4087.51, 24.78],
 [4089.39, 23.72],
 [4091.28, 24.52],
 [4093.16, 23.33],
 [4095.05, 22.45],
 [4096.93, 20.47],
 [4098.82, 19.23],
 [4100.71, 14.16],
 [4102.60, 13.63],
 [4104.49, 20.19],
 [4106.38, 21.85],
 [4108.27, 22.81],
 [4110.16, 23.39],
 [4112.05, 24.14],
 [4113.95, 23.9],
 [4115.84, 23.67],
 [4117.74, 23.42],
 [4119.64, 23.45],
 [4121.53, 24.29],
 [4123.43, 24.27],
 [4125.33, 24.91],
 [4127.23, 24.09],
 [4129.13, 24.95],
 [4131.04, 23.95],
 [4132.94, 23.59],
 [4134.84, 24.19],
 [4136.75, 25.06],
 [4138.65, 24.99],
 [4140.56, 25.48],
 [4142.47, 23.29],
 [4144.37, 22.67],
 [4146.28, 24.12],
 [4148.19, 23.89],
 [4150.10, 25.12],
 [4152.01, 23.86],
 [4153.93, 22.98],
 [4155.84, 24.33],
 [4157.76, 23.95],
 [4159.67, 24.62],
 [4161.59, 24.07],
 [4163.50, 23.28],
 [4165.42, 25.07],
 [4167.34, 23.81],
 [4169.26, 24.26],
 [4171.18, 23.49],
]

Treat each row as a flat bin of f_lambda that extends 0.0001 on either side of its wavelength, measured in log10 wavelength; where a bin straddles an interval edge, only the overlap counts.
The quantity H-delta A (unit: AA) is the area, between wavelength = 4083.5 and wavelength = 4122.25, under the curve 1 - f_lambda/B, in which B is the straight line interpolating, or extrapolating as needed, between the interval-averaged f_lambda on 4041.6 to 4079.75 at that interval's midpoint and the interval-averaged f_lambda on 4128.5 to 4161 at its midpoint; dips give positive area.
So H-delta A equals 3.25 AA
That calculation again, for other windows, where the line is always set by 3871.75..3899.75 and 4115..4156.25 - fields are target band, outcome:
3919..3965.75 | 2.8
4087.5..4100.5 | 0.8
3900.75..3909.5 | -0.8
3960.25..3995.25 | 3.6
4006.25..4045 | -3.1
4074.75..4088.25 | -0.4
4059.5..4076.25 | -0.4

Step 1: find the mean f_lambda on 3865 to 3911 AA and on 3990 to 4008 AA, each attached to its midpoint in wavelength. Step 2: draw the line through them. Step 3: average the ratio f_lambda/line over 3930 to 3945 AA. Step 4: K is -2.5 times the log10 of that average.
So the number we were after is 0.38 mag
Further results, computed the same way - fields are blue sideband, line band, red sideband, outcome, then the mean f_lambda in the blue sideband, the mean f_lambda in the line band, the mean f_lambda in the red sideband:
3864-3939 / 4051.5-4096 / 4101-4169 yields -0.06 mag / 20.5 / 23.9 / 23.5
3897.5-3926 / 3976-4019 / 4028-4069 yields 0.00 mag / 22.7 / 23.6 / 24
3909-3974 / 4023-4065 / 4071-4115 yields -0.13 mag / 19.3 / 24.1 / 22.3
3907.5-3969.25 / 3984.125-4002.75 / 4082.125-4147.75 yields -0.14 mag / 19.9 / 23.7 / 23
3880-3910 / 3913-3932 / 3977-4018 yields 0.01 mag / 20.6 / 21.1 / 23.6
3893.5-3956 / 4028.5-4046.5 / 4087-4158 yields -0.08 mag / 20.9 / 23.9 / 23.1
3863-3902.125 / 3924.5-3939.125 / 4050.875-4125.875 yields 0.39 mag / 21.1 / 15.1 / 23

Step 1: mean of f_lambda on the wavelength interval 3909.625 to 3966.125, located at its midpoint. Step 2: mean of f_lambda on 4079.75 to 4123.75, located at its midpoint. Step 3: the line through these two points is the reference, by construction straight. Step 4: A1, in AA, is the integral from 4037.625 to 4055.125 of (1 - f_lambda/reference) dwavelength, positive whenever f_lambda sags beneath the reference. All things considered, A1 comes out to -2.2 AA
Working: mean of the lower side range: 20.5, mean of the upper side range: 22.3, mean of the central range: 24.4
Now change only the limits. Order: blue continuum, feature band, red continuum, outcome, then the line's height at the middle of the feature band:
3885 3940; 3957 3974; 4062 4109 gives 3.7 AA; 20.5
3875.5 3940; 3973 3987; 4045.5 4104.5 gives -0.3 AA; 21.3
